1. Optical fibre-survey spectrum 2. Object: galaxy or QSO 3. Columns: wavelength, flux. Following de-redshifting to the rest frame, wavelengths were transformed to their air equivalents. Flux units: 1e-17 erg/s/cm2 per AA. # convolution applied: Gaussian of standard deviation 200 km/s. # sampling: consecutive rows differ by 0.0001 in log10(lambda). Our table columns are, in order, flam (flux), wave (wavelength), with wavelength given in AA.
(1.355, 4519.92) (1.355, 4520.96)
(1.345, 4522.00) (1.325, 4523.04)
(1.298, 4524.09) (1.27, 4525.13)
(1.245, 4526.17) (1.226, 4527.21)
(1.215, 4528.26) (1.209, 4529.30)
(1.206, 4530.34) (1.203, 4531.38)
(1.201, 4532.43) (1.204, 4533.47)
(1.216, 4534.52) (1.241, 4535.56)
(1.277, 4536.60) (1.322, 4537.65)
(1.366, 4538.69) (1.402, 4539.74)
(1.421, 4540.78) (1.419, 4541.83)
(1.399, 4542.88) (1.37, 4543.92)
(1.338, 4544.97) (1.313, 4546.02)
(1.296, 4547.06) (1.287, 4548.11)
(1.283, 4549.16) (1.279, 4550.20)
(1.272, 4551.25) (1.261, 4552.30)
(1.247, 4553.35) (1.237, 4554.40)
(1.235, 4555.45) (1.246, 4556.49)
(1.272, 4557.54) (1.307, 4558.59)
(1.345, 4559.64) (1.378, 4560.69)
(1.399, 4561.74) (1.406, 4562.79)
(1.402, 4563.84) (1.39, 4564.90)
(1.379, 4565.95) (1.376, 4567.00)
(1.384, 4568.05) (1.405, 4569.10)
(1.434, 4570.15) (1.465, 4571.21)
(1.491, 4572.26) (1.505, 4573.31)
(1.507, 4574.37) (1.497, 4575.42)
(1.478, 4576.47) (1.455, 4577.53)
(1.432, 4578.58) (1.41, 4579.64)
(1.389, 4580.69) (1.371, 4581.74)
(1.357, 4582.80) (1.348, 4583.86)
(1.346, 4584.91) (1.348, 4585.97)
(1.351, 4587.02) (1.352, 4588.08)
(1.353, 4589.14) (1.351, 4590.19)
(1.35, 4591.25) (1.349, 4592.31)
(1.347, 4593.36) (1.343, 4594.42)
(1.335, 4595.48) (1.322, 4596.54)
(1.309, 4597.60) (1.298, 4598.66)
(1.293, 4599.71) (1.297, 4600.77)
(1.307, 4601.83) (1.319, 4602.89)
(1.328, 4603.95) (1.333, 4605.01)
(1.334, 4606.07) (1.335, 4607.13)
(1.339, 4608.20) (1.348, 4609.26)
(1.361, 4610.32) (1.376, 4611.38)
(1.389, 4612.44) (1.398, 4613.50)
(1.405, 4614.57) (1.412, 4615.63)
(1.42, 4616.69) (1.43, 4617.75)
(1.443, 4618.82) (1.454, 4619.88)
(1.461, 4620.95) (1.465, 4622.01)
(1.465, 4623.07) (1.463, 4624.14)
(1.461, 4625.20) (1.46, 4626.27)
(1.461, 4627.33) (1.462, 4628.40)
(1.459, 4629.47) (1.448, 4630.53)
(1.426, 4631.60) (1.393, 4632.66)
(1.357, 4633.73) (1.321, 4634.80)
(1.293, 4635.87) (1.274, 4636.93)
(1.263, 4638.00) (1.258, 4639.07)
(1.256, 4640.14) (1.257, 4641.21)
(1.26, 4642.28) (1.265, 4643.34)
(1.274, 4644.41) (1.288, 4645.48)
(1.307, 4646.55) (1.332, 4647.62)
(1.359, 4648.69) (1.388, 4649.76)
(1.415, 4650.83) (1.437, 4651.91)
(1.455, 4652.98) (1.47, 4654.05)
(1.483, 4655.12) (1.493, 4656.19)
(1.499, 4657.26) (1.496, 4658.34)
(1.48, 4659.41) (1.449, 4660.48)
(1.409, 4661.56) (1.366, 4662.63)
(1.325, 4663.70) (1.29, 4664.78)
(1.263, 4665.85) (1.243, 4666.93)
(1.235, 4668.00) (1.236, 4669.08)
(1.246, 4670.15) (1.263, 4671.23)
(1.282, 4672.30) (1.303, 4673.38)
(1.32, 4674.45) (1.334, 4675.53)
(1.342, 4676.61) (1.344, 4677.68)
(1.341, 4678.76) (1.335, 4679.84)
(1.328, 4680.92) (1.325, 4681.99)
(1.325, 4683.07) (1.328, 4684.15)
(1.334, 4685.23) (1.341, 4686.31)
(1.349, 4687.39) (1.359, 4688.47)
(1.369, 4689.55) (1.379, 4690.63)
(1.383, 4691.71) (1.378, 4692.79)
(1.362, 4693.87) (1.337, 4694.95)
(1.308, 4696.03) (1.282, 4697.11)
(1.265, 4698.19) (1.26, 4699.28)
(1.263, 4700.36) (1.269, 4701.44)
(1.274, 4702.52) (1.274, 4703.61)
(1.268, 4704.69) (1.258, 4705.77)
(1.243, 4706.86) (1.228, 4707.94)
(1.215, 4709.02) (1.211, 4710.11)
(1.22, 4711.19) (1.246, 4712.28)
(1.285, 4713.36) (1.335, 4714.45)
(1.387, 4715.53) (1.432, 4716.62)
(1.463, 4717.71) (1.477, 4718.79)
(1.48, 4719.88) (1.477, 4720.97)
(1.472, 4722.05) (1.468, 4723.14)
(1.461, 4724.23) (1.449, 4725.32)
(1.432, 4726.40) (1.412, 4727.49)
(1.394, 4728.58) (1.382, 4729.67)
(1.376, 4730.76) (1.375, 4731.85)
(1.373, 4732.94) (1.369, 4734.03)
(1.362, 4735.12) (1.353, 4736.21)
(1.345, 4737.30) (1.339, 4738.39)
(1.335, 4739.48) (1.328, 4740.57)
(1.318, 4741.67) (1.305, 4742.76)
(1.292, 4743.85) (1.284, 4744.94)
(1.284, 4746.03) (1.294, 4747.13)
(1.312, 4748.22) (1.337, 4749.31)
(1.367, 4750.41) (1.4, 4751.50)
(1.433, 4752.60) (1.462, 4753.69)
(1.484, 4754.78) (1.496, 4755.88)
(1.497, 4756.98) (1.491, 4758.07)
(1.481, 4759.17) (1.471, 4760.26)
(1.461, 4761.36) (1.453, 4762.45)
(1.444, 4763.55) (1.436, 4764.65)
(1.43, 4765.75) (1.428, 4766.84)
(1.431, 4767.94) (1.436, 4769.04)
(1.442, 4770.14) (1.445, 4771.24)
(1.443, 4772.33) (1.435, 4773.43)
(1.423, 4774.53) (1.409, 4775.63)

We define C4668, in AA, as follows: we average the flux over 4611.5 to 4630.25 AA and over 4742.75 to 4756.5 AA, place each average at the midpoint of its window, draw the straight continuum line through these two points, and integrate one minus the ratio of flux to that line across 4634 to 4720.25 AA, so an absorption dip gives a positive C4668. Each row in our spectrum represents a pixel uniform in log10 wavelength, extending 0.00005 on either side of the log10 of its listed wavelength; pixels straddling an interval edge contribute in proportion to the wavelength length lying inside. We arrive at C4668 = 4.85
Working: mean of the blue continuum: 1.44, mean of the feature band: 1.33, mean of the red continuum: 1.37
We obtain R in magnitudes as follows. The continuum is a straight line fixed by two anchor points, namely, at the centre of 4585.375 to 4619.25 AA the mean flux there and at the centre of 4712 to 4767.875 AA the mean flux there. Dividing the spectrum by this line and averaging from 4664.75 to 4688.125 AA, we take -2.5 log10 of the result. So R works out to 0.06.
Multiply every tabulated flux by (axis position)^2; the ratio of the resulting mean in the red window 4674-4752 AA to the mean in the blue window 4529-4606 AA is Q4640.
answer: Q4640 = 1.06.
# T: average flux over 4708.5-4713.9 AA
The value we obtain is 1.24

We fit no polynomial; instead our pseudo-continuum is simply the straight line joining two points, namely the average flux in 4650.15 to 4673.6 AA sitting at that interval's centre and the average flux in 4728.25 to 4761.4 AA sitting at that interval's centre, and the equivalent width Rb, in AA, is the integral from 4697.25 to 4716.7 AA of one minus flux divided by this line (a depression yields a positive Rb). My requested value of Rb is 1.5 AA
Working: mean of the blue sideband 1.37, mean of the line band 1.27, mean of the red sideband 1.38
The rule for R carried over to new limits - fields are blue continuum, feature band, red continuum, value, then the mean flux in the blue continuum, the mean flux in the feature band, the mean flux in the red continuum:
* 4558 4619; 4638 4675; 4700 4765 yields 0.024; 1.38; 1.34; 1.37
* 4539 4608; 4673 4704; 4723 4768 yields 0.046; 1.36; 1.32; 1.4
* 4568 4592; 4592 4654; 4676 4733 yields 0.016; 1.41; 1.36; 1.34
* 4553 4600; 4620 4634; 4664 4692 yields -0.081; 1.37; 1.45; 1.31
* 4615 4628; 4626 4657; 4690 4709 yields 0.034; 1.45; 1.37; 1.29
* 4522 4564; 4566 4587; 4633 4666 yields -0.082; 1.3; 1.42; 1.36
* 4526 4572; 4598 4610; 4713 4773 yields 0.015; 1.31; 1.32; 1.4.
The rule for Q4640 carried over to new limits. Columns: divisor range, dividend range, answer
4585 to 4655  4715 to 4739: 1.08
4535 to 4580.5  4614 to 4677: 1.04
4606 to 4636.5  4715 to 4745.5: 1.03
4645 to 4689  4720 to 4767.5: 1.07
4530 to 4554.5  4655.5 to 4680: 1.10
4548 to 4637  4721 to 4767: 1.09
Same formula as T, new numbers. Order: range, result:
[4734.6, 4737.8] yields 1.35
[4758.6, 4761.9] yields 1.47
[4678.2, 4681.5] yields 1.33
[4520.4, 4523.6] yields 1.34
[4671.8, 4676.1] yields 1.31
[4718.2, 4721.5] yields 1.48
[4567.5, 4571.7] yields 1.42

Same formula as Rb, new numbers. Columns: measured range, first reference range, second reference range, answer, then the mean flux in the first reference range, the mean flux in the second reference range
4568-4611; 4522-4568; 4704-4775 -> -1.65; 1.3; 1.38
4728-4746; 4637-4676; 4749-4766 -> 1.03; 1.34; 1.45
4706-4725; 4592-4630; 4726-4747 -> -0.06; 1.38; 1.35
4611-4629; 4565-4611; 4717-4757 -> -0.79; 1.37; 1.39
